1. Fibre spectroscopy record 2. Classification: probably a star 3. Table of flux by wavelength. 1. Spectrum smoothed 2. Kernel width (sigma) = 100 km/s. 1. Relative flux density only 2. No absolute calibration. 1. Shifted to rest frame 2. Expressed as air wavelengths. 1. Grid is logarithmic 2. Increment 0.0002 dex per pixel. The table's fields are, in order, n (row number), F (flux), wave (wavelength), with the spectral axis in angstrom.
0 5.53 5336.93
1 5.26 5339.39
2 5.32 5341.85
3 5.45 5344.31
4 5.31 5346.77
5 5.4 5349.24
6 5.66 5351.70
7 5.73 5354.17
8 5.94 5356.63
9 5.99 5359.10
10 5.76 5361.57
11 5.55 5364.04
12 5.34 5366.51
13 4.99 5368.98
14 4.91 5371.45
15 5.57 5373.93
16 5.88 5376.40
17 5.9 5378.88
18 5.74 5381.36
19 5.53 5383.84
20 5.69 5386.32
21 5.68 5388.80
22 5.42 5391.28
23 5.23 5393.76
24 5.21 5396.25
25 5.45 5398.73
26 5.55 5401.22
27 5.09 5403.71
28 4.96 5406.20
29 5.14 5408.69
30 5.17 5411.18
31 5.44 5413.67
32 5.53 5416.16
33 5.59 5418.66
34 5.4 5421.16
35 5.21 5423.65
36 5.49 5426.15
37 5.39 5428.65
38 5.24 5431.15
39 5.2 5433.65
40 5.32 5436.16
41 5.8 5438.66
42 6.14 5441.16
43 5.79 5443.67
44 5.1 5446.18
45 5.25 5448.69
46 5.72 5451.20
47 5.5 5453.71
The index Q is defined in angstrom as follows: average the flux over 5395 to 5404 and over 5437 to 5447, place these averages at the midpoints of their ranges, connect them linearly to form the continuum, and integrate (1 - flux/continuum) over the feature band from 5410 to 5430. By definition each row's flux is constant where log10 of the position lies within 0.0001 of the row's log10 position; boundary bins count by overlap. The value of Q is 0.4 angstrom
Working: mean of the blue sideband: 5.35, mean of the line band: 5.4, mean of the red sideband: 5.72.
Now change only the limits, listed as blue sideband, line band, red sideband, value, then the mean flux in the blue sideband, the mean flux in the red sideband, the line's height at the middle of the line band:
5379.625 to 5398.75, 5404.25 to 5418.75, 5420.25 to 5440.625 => 0.5 angstrom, 5.51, 5.41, 5.45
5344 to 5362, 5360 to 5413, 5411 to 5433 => 1.0 angstrom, 5.66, 5.39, 5.53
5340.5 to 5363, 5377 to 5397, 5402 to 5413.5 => -0.9 angstrom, 5.61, 5.14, 5.32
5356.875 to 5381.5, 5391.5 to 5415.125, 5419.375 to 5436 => 0.7 angstrom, 5.57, 5.33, 5.43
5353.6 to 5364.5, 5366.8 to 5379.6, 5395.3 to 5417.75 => 0.5 angstrom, 5.82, 5.29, 5.66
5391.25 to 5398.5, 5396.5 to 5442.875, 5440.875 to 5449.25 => 0.1 angstrom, 5.29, 5.53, 5.41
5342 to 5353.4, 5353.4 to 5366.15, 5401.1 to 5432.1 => -0.8 angstrom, 5.45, 5.32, 5.43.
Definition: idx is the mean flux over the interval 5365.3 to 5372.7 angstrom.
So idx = 5.08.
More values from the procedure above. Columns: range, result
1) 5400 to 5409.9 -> 5.18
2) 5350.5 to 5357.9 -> 5.78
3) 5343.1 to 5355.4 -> 5.51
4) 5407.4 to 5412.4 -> 5.15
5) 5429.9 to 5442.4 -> 5.54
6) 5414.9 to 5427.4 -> 5.44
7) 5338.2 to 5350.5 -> 5.35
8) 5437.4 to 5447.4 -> 5.71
